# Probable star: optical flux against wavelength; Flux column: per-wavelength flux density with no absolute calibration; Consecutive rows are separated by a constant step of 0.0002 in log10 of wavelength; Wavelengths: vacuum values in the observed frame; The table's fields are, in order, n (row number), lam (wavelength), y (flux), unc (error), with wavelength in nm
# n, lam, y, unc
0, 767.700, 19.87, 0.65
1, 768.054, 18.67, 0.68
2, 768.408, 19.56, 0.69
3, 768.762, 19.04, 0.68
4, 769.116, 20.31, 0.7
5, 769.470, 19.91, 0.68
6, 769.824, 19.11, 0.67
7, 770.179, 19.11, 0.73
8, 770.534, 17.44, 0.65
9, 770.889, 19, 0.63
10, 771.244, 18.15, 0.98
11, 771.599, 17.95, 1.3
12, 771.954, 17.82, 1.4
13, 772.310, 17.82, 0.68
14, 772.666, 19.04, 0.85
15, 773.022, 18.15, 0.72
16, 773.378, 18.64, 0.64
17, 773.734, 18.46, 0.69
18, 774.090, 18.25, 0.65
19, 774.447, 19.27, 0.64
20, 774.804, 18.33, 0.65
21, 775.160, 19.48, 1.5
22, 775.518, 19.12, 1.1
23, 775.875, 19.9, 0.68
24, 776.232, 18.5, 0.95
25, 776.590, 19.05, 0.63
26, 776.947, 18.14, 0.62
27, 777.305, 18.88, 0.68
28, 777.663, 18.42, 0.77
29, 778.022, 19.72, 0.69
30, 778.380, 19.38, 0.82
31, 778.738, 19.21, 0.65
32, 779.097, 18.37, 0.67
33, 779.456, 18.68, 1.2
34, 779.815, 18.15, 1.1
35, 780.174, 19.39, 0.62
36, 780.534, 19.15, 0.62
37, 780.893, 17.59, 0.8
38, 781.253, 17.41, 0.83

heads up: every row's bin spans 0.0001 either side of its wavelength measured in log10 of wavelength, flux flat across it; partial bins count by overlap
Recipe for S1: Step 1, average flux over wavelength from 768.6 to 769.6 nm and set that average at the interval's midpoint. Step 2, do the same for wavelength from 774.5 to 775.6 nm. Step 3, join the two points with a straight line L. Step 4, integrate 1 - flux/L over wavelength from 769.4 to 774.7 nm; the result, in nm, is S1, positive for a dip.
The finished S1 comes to 0.24 nm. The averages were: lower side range 19.8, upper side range 19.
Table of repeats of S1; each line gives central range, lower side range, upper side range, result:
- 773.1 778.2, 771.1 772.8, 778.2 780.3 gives -0.10 nm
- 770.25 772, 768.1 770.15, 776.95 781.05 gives 0.11 nm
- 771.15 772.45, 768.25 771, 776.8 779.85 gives 0.08 nm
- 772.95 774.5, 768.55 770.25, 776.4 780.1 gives 0.05 nm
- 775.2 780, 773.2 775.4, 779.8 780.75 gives -0.01 nm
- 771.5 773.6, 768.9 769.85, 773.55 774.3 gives 0.07 nm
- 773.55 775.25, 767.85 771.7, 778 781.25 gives 0.01 nm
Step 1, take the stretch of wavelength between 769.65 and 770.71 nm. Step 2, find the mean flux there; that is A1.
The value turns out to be 18.5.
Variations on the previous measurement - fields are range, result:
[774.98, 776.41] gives 19.3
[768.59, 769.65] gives 19.8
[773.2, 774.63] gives 18.7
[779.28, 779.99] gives 18.4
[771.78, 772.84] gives 18.2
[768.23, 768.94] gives 19.3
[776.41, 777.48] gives 18.7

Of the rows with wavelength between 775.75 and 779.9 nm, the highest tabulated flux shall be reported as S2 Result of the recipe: 19.9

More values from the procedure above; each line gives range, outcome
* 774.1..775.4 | 19.48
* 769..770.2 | 20.31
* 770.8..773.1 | 19.04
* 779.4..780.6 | 19.39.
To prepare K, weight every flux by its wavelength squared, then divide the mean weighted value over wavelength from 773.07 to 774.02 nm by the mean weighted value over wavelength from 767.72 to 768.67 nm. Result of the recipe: 0.97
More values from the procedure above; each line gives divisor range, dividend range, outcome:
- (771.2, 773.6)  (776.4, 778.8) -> 1.05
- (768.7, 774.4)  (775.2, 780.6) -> 1.03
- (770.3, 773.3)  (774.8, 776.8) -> 1.06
